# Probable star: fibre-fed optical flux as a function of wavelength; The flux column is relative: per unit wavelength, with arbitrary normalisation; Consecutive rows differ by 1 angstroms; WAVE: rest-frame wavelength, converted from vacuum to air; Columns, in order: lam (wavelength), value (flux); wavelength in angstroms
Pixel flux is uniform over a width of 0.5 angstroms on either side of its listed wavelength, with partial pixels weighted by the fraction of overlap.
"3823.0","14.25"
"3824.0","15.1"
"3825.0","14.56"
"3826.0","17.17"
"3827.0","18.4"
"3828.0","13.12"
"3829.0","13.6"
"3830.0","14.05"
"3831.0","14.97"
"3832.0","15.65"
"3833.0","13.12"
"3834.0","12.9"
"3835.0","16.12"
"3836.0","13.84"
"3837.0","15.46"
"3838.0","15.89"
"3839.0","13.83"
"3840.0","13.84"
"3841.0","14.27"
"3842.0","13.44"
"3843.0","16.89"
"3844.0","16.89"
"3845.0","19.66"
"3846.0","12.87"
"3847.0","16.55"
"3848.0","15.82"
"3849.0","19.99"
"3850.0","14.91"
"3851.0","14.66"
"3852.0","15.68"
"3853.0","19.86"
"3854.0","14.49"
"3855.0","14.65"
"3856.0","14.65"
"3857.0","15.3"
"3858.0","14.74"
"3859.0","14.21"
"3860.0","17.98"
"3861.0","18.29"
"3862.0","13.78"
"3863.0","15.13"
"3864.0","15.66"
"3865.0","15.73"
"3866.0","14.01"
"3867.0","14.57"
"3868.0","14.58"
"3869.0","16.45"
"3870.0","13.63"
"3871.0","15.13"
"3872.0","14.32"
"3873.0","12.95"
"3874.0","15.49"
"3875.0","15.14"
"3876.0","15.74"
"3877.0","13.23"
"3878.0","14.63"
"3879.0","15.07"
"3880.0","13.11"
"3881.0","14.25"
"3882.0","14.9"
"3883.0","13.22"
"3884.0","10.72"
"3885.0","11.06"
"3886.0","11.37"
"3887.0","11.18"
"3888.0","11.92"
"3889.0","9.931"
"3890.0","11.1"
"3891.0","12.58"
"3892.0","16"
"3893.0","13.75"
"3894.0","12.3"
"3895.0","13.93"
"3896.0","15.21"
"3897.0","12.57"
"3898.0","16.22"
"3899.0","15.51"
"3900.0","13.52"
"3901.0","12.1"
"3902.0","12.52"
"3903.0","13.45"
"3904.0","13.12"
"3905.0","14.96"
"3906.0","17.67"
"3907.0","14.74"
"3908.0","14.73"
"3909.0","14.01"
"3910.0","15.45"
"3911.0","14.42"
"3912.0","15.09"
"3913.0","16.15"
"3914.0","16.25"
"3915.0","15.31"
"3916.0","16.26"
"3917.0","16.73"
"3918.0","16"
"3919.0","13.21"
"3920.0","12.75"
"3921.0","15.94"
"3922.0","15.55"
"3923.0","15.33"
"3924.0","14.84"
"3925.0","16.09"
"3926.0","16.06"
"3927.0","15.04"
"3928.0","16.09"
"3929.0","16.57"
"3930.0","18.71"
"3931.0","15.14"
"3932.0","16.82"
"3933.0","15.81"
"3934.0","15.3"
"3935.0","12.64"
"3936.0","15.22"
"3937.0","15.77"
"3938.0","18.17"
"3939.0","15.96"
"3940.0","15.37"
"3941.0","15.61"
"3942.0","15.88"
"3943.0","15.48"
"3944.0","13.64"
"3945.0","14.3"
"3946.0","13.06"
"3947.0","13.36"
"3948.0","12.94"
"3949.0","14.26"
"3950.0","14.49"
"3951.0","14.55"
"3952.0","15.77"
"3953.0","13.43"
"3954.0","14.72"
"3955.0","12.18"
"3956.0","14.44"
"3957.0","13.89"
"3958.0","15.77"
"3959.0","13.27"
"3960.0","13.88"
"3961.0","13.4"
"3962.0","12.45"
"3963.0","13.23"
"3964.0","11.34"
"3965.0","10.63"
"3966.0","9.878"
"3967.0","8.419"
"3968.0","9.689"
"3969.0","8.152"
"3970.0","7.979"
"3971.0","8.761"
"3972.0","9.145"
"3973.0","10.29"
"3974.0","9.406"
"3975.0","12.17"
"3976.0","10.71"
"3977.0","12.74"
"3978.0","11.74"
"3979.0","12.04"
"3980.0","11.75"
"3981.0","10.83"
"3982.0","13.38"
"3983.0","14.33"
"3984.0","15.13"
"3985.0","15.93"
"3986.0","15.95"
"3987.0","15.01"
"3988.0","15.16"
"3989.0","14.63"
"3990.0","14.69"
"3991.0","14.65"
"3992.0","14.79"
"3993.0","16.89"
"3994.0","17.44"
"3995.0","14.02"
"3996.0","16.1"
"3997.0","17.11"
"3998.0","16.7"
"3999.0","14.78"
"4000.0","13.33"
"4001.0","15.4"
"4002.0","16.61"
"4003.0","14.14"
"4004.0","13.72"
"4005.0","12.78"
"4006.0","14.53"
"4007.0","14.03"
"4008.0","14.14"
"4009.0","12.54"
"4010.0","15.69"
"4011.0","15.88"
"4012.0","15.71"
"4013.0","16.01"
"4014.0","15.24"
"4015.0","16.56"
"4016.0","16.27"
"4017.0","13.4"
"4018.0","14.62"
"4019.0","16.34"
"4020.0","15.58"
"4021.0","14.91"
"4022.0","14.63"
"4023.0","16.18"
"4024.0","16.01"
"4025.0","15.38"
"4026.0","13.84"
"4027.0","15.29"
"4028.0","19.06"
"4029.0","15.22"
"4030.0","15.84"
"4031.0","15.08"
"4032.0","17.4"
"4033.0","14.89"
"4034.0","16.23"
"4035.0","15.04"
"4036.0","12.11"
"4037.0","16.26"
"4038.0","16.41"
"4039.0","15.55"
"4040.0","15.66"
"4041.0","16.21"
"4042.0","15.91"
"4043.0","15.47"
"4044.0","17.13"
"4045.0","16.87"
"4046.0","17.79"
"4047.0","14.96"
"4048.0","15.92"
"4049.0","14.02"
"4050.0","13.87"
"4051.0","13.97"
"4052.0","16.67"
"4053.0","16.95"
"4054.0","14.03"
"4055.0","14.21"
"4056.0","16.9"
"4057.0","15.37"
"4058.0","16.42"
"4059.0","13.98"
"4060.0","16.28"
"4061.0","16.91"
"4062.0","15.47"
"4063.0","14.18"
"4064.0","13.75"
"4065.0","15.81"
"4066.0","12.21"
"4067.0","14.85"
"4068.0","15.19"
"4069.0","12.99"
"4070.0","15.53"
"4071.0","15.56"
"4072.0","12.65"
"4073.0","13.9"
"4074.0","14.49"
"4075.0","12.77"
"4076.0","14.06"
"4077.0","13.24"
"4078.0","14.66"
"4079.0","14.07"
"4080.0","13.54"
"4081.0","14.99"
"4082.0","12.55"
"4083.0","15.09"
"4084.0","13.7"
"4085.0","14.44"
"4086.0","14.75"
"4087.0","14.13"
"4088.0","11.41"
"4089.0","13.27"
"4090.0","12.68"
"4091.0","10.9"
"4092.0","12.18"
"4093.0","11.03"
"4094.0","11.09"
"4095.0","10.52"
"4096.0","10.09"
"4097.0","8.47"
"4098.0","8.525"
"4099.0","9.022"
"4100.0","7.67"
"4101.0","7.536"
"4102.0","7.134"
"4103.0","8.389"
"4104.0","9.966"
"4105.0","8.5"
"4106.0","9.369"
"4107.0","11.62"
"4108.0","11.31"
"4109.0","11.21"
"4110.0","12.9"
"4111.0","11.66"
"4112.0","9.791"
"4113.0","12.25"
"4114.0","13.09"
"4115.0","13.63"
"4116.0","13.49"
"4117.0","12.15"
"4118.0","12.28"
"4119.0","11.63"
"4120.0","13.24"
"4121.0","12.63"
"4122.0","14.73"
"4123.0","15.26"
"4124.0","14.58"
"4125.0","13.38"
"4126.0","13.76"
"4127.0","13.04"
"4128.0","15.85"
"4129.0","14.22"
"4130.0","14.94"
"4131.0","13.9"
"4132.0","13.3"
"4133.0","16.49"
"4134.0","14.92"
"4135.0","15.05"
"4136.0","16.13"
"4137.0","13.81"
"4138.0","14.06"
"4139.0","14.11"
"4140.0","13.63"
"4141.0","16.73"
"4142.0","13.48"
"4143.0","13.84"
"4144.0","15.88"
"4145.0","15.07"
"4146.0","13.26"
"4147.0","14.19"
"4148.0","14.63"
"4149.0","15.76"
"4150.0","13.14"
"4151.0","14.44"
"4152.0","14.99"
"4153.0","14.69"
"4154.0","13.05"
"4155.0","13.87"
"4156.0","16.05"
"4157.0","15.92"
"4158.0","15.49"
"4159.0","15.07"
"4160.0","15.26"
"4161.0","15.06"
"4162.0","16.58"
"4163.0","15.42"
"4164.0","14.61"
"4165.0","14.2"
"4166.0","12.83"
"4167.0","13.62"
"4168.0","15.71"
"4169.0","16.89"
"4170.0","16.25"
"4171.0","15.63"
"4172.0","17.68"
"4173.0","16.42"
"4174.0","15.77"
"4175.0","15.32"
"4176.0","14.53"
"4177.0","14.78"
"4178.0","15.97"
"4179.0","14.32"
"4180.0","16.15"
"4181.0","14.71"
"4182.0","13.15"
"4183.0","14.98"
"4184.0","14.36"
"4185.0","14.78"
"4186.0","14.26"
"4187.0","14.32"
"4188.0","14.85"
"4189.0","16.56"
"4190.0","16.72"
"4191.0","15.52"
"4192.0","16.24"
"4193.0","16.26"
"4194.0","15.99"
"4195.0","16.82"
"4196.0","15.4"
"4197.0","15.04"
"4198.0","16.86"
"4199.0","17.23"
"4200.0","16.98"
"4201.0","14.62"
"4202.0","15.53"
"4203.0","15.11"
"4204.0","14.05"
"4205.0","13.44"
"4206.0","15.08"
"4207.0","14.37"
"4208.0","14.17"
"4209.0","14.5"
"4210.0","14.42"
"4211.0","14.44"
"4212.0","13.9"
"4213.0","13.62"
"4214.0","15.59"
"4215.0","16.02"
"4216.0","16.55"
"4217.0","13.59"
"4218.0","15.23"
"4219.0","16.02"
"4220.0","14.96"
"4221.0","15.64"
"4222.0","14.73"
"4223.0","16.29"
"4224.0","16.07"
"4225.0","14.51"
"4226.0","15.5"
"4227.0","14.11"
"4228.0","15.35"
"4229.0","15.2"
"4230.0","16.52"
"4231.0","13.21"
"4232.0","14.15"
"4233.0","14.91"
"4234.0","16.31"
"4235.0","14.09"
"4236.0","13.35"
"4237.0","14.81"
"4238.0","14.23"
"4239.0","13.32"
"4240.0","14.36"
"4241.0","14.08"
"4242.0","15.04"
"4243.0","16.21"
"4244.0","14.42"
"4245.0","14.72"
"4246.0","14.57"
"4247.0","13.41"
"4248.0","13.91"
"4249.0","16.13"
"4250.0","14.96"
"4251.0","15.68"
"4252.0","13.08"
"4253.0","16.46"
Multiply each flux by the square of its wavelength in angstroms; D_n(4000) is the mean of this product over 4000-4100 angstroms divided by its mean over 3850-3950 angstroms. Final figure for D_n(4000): 1.1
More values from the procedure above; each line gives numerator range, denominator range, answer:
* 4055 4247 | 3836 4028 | 1.10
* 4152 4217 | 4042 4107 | 1.20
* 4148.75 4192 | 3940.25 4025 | 1.20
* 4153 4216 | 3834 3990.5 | 1.22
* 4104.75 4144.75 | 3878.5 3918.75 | 1.08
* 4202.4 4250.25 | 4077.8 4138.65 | 1.26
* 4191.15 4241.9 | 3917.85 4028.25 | 1.19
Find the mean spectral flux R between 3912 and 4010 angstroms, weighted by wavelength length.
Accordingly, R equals 14.1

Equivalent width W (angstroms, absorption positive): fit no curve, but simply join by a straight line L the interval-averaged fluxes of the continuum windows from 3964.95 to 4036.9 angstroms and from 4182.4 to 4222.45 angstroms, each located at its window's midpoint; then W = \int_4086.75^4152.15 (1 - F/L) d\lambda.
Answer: 9.4 angstroms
